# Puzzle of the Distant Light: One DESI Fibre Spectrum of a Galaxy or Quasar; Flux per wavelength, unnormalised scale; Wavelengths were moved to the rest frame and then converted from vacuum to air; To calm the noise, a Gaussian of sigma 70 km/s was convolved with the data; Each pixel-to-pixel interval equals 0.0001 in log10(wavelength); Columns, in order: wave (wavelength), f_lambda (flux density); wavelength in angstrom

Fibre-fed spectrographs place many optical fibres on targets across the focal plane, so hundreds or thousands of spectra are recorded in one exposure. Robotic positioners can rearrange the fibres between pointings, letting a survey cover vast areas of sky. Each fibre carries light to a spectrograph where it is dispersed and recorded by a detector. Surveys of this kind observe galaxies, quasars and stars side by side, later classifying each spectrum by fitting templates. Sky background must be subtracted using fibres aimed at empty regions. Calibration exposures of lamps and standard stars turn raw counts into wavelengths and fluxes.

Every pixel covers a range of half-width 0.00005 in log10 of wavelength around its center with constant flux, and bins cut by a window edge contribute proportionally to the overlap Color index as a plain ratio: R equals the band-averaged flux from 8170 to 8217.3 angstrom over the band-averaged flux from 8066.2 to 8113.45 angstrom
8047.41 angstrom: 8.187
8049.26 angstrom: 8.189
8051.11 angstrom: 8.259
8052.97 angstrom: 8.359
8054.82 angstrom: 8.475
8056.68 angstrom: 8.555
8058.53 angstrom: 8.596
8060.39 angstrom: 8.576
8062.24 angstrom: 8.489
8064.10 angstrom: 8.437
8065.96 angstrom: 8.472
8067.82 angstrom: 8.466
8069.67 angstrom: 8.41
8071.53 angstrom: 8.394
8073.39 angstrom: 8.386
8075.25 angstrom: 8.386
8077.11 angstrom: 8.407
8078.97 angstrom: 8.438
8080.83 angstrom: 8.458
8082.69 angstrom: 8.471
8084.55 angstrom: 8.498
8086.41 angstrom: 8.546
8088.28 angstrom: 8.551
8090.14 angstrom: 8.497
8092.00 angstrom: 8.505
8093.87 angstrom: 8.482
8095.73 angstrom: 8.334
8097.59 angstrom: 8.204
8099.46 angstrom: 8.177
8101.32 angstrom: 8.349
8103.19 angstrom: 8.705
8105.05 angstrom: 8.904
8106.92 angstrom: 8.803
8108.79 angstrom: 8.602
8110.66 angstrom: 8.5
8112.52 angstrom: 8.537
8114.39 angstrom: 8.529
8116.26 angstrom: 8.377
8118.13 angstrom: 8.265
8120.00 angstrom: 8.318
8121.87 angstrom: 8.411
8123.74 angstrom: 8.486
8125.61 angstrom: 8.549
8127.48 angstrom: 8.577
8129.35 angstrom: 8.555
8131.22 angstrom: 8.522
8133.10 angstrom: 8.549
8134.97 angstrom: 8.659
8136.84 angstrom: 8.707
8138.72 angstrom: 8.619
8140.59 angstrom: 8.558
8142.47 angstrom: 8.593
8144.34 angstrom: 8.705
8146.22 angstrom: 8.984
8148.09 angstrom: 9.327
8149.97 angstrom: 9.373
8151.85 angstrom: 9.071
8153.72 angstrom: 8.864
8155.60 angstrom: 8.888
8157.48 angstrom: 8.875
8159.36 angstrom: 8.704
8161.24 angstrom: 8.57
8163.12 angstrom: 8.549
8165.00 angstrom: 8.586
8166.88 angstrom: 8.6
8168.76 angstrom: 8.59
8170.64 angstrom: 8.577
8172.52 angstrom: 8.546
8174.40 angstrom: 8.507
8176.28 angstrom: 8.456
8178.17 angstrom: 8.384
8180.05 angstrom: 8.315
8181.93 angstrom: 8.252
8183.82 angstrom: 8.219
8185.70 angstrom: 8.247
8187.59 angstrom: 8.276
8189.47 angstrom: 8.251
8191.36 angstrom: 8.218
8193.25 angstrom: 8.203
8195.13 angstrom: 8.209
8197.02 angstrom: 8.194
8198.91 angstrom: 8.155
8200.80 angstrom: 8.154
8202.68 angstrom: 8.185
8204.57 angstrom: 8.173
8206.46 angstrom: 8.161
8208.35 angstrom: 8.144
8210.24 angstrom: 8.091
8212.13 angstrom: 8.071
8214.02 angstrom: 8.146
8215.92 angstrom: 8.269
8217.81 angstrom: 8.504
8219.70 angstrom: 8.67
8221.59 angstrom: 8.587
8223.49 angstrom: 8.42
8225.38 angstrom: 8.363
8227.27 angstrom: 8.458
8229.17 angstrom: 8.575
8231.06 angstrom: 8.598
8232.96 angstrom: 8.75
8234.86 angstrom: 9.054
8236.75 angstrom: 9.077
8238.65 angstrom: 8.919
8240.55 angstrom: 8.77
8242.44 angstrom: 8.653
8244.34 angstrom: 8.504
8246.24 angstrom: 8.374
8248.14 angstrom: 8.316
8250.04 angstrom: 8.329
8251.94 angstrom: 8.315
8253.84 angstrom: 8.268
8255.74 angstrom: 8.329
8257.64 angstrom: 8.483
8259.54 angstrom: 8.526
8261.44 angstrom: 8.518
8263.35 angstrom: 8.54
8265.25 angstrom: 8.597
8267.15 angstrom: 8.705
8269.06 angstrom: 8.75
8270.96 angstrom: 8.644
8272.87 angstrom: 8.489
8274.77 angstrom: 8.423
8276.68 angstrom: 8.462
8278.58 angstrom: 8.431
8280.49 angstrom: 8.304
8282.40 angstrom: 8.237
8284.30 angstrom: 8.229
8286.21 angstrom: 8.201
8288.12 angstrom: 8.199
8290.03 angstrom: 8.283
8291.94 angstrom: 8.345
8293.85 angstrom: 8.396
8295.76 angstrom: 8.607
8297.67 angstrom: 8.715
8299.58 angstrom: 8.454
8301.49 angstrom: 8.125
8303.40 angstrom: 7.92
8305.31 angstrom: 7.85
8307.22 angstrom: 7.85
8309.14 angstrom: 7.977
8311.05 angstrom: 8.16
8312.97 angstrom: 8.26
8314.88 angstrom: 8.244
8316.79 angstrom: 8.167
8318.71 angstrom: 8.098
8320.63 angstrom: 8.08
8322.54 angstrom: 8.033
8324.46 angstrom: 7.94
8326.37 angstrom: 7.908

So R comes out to 1.0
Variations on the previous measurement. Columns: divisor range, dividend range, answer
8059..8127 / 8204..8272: 1.00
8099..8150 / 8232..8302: 0.99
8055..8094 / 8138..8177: 1.03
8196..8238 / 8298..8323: 0.97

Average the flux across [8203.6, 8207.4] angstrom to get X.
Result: 8.16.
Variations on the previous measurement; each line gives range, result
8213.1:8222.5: 8.43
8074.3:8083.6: 8.43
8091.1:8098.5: 8.38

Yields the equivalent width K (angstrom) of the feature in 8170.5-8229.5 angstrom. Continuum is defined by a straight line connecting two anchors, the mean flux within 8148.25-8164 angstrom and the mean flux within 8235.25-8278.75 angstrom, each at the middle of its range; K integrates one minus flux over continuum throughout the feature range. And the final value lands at 2.9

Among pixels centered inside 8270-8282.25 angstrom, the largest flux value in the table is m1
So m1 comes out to 8.644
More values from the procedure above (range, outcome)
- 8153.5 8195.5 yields 8.888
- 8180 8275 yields 9.077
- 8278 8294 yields 8.431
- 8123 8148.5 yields 9.327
